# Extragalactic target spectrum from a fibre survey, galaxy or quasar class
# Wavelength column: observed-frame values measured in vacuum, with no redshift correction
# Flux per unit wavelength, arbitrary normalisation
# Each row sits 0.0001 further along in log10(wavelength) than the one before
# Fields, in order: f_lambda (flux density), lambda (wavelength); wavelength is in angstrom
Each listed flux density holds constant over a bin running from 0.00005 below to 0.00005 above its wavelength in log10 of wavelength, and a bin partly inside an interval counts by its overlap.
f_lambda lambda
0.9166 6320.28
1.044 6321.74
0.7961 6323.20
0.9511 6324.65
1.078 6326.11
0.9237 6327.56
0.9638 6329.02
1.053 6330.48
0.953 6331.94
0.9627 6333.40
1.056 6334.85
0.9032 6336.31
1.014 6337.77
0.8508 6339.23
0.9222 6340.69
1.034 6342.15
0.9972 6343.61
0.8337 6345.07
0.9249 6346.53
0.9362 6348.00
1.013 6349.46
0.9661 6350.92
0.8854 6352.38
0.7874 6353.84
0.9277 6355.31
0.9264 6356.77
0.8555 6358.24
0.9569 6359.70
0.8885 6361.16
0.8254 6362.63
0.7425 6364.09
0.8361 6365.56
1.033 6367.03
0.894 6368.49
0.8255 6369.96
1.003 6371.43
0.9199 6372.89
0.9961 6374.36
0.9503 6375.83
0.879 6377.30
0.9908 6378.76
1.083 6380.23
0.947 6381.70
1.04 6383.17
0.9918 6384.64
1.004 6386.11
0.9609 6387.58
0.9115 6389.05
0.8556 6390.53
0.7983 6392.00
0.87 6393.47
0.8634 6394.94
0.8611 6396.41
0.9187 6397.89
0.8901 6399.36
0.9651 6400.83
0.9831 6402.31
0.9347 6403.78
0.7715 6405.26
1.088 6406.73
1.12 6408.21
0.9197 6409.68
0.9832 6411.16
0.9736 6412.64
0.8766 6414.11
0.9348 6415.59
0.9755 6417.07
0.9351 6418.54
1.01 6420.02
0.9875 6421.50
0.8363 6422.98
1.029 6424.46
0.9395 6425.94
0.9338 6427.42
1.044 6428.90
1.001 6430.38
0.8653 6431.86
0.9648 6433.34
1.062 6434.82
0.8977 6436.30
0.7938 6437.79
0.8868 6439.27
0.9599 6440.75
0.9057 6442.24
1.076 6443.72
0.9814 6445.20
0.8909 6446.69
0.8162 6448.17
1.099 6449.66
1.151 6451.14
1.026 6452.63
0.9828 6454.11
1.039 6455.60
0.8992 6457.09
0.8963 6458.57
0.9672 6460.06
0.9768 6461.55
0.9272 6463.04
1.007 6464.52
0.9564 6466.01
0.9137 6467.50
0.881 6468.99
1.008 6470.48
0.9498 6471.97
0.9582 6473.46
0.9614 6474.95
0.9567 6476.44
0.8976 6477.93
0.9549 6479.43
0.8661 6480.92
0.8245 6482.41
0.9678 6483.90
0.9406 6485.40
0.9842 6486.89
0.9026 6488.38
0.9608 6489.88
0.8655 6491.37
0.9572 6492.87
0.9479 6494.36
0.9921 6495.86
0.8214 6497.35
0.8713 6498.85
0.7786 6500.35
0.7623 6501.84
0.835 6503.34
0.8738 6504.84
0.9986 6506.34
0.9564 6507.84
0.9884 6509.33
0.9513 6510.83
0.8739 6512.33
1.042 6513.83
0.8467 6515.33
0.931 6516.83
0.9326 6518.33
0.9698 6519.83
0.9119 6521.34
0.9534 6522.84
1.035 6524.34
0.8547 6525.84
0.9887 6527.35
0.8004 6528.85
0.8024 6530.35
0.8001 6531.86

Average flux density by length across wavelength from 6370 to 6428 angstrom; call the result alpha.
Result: 0.946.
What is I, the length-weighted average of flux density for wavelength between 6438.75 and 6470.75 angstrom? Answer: 0.966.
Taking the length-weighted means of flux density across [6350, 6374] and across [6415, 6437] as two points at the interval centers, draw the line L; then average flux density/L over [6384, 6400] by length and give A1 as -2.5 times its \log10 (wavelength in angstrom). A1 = 0.03 mag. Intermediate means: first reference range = 0.895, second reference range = 0.962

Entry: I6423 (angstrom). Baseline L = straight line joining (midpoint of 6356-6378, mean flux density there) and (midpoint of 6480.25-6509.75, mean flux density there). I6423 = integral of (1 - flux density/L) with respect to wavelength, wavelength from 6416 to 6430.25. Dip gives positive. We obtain -1.0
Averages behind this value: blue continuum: 0.902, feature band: 0.966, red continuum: 0.904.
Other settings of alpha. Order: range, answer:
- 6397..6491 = 0.952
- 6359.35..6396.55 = 0.921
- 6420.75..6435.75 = 0.966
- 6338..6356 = 0.926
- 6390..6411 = 0.92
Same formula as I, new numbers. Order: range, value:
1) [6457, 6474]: 0.947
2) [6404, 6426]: 0.959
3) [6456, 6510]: 0.923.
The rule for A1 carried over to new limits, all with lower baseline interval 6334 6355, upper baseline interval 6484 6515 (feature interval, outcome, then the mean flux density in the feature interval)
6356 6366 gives 0.09 mag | 0.863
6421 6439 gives -0.02 mag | 0.944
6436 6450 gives 0.00 mag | 0.926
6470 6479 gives -0.04 mag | 0.953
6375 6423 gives -0.02 mag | 0.944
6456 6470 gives -0.02 mag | 0.94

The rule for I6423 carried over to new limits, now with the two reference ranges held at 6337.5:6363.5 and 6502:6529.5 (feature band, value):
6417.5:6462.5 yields -1.9 angstrom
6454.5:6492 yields -0.6 angstrom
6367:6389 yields -1.1 angstrom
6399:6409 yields -0.5 angstrom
